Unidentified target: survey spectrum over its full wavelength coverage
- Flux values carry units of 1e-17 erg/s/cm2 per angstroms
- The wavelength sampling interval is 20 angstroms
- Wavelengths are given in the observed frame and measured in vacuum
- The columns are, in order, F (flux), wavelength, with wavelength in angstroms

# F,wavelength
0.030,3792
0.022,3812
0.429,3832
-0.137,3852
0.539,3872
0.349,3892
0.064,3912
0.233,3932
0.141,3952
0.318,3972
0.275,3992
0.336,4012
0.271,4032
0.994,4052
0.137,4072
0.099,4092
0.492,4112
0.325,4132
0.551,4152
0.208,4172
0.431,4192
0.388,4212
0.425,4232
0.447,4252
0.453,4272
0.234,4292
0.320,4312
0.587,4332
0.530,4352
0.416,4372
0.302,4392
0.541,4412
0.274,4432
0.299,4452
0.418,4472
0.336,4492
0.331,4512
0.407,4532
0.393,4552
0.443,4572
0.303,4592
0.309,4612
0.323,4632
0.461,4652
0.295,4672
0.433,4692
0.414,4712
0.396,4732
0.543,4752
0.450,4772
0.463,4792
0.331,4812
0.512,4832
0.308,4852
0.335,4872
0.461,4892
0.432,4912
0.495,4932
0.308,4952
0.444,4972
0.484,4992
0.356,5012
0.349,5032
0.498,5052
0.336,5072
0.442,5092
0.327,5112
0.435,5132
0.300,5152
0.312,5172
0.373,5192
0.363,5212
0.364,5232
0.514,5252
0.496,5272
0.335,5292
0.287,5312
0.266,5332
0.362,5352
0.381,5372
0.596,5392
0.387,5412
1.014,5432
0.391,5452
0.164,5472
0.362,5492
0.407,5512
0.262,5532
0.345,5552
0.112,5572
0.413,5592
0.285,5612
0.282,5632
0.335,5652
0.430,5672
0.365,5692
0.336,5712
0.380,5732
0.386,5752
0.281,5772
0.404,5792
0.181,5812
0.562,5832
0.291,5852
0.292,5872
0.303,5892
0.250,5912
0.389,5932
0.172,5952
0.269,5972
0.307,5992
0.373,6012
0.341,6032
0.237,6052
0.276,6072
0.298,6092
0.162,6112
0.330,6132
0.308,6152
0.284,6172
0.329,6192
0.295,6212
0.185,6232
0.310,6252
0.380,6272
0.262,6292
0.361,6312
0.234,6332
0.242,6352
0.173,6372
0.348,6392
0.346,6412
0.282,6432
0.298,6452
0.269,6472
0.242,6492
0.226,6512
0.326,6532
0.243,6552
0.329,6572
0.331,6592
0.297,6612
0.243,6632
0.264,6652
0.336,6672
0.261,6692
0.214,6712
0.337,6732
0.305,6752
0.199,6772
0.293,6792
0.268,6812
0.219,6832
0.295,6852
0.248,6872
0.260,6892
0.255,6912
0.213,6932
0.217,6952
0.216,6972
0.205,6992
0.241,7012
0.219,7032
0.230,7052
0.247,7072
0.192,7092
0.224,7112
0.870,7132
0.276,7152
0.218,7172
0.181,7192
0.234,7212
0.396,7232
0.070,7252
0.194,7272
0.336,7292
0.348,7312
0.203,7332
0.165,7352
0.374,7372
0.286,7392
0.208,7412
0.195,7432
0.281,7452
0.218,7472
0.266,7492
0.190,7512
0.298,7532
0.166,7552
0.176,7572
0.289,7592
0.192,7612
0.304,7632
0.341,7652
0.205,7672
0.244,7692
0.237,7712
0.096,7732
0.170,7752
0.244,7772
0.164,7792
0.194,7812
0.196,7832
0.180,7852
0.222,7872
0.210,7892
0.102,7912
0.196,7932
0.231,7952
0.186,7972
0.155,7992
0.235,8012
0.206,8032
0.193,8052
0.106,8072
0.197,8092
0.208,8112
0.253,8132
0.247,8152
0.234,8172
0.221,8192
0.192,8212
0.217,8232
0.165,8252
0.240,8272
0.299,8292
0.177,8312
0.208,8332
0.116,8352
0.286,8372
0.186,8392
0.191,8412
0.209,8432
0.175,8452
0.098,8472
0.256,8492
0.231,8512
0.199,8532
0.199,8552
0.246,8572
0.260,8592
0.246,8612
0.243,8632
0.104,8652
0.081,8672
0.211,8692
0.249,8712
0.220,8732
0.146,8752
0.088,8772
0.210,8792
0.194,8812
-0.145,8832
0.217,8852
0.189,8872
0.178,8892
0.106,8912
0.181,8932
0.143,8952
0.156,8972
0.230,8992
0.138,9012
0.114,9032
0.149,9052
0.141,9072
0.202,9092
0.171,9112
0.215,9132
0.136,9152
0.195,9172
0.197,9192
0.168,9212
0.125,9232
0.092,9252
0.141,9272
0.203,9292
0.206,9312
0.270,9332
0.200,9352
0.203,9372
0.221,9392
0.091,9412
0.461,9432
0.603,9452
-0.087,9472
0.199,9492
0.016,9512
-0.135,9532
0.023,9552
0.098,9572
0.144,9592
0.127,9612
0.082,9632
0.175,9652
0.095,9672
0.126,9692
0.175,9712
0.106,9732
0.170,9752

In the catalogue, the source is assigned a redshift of 0.09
